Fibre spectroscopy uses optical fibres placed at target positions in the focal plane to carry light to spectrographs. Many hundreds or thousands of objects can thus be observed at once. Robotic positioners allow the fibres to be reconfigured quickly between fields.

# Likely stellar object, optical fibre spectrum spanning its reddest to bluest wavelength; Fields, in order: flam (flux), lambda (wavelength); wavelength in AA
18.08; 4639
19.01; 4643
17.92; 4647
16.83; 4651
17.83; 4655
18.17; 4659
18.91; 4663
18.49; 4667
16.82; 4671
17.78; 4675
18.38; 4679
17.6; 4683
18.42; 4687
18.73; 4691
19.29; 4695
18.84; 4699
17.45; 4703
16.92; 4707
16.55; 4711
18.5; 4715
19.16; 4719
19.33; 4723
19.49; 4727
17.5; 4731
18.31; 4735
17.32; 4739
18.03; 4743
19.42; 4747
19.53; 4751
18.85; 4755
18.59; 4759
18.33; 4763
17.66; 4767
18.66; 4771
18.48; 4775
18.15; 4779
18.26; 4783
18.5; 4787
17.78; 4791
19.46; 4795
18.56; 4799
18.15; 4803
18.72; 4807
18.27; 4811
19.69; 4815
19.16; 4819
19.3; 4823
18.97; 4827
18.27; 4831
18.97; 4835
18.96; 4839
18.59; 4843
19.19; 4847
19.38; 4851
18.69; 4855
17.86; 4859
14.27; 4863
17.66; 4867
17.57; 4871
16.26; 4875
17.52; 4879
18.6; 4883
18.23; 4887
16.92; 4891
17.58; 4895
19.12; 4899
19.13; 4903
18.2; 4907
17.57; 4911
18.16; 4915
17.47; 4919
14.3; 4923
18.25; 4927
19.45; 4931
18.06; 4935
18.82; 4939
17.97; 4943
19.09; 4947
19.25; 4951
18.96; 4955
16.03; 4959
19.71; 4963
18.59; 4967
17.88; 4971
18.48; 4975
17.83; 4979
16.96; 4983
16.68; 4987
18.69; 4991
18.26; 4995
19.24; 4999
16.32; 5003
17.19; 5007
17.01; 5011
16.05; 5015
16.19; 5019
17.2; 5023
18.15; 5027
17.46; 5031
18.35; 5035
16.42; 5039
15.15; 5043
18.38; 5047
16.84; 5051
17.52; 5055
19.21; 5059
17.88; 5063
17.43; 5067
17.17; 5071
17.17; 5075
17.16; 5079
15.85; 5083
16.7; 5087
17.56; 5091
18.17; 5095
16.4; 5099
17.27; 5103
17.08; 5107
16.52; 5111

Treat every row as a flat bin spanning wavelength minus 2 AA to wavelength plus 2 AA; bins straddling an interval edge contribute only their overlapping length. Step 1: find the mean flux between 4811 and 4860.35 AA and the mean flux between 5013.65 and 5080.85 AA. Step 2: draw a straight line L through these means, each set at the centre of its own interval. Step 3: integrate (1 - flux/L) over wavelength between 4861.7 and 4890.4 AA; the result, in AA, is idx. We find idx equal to 2.1 AA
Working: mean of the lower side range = 18.9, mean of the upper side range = 17.3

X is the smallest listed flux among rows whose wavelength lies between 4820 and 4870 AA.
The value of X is 14.27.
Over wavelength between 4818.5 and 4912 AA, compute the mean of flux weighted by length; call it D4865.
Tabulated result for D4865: 18.2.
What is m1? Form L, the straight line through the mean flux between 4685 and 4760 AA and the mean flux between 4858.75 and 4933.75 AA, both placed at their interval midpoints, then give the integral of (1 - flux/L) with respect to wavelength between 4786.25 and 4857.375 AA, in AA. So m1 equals -3.4 AA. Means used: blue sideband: 18.4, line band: 18.8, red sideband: 17.6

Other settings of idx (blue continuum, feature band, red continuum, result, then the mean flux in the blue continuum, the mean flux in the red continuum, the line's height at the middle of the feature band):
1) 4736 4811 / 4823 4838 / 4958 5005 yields -0.4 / 18.5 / 17.9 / 18.3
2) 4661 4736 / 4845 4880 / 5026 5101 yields 0.4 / 18.2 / 17.3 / 17.8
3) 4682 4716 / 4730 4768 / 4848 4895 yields -1.0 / 18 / 17.6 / 17.9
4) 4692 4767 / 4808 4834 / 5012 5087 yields -1.3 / 18.4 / 17.2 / 18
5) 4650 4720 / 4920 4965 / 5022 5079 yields -1.4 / 18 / 17.4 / 17.6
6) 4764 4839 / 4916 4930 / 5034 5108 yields 0.8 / 18.6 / 17.2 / 18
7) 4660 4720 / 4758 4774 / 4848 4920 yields -0.3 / 18.1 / 17.8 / 18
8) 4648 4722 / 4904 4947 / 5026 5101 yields -0.8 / 18.1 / 17.3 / 17.6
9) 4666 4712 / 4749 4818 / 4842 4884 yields -2.8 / 18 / 17.7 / 17.8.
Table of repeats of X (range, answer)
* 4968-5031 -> 16.05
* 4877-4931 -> 14.3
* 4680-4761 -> 16.55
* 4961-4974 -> 17.88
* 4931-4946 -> 17.97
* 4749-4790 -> 17.66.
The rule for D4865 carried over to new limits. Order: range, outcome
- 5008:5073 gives 17.3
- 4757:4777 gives 18.3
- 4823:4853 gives 18.9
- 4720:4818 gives 18.6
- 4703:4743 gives 18.1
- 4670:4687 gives 17.8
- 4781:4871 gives 18.5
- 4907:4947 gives 17.9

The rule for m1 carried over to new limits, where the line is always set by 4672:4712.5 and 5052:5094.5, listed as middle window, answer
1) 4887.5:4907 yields -0.59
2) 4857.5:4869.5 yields 0.76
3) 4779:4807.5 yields -1.01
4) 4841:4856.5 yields -1.08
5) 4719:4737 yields -0.79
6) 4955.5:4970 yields -0.52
